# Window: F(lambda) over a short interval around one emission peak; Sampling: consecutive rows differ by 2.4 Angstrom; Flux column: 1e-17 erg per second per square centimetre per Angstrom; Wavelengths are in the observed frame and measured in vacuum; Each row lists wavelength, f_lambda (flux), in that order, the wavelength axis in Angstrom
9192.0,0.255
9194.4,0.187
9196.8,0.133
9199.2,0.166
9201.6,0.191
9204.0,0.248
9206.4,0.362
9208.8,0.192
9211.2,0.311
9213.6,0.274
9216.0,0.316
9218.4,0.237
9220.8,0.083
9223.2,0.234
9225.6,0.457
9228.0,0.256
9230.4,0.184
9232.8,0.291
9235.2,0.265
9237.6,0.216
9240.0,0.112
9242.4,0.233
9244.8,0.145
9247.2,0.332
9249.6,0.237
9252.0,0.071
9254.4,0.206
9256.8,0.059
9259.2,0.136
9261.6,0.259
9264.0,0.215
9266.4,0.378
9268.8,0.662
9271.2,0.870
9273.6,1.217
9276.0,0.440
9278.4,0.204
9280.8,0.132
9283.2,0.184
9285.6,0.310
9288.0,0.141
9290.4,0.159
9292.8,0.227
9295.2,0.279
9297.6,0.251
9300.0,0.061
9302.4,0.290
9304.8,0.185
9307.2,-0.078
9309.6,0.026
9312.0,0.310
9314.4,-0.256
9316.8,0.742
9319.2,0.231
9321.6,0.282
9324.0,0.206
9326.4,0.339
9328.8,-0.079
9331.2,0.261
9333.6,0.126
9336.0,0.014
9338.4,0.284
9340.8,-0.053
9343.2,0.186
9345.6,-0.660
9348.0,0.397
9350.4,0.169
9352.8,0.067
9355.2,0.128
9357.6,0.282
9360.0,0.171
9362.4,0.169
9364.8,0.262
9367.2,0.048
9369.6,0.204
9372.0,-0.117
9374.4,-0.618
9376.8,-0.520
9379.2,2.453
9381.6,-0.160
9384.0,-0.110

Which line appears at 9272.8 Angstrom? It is H-beta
